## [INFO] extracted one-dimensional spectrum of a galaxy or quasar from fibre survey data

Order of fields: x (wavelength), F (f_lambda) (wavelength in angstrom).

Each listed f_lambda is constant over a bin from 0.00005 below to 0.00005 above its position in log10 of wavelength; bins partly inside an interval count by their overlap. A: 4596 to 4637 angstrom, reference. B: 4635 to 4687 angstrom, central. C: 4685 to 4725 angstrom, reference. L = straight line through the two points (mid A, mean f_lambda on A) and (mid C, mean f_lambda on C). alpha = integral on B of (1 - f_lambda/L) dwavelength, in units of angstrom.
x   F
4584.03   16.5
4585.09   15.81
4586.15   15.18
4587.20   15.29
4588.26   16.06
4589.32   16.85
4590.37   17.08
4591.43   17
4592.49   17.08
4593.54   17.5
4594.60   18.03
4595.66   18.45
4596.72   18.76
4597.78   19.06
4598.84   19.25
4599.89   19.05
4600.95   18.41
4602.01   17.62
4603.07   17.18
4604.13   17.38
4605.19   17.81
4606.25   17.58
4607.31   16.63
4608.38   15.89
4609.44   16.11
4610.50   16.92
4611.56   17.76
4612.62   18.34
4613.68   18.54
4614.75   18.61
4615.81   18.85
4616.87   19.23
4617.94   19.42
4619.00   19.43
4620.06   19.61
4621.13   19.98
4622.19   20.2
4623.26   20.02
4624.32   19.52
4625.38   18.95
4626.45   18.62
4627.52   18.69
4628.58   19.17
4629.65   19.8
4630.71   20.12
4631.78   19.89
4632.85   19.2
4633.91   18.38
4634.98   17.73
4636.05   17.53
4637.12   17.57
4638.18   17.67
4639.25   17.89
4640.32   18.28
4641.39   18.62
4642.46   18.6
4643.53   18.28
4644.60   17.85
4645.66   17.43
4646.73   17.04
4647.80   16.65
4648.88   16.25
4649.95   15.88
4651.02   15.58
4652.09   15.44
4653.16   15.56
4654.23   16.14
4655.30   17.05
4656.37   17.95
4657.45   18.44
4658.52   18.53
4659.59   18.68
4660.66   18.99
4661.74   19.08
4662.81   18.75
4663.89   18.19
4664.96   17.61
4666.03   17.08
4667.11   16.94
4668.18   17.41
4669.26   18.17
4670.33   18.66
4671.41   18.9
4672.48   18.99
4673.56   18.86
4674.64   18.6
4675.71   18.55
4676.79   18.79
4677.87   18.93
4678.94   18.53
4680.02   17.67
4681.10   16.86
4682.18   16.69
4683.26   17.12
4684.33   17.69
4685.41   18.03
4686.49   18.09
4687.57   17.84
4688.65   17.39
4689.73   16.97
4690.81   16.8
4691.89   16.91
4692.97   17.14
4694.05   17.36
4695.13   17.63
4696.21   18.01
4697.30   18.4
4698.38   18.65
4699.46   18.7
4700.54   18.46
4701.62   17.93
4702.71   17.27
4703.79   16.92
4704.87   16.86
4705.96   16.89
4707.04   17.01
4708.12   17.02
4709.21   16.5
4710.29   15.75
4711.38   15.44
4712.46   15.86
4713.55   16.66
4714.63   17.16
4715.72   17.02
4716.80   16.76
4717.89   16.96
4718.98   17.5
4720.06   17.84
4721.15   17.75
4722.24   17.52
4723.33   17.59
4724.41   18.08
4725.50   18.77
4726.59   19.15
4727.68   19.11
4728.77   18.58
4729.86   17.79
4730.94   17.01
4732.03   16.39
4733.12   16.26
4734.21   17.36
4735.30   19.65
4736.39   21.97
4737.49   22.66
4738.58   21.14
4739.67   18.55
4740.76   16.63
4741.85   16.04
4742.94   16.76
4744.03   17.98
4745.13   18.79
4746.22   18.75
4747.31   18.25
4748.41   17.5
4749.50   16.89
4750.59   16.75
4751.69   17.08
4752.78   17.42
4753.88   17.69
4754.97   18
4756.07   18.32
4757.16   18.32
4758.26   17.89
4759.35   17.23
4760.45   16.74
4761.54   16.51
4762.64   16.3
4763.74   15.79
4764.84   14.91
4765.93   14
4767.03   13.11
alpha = 0.5 angstrom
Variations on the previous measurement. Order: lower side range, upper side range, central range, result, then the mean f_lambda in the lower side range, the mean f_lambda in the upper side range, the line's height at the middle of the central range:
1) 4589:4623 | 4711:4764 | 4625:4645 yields -0.6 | 18.1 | 17.7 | 18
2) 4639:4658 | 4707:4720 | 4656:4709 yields -3.1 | 17.2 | 16.7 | 16.9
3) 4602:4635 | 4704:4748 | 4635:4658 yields 1.4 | 18.6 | 17.7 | 18.3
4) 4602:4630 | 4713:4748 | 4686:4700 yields 0.4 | 18.4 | 18.1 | 18.2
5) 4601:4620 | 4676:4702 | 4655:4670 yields -0.2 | 17.9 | 17.8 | 17.8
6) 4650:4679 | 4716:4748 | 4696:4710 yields 0.4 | 17.9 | 18.2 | 18.1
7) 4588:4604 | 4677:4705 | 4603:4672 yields -1.2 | 17.8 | 17.7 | 17.8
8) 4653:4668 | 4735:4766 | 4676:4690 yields 0.0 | 17.8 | 17.8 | 17.8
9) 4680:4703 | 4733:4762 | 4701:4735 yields 1.1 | 17.6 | 18.1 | 17.8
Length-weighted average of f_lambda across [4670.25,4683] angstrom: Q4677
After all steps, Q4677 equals 18.3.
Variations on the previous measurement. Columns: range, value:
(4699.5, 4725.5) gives 17.1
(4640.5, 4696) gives 17.7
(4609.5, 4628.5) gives 18.9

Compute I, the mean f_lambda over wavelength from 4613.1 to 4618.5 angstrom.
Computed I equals 18.9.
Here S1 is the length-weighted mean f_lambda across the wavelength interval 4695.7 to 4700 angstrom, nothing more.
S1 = 18.4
